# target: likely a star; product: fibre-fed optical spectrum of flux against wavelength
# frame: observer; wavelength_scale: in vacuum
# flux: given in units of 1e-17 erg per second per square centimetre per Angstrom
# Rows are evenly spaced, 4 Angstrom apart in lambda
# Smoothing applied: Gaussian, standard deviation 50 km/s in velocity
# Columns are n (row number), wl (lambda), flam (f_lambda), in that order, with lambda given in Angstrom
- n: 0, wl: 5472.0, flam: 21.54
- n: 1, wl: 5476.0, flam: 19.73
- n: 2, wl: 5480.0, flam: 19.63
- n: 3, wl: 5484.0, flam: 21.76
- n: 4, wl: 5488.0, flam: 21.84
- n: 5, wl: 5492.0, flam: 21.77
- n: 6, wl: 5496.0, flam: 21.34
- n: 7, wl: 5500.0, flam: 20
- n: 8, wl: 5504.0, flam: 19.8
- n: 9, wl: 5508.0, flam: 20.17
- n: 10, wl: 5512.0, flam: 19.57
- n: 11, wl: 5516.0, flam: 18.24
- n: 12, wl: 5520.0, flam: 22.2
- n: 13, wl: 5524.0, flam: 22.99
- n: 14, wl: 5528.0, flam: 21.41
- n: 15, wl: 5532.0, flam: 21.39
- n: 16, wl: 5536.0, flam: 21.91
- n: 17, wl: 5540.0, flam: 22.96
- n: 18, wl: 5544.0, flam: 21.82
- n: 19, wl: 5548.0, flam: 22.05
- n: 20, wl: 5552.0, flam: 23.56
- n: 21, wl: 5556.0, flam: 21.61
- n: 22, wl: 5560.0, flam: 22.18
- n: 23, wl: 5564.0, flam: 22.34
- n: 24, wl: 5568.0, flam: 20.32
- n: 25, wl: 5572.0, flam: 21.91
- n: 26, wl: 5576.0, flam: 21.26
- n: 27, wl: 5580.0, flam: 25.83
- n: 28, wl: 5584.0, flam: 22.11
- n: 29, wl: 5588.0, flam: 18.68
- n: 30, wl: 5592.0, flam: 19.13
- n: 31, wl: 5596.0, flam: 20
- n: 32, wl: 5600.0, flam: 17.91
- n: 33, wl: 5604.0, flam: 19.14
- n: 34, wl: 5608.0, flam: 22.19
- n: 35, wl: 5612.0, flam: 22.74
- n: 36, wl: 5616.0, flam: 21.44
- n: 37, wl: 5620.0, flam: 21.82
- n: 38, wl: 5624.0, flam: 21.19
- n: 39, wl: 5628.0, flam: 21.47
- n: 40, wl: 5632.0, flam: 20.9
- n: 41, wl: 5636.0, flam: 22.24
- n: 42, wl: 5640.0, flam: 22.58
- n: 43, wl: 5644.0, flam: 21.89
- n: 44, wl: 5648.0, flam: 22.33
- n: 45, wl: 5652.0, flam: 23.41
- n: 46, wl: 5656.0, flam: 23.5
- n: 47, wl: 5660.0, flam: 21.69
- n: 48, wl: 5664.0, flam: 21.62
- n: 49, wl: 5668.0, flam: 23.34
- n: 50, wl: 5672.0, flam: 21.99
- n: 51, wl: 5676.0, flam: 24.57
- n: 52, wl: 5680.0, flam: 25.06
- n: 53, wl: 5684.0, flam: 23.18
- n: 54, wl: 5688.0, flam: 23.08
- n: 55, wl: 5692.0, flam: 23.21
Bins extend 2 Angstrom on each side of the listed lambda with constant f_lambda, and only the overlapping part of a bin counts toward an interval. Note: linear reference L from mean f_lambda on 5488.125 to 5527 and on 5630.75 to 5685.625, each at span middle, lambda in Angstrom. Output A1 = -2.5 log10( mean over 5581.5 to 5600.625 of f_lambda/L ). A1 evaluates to 0.10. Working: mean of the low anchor 20.8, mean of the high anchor 22.8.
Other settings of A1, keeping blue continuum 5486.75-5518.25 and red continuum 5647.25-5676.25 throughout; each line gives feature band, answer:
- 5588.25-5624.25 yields 0.07 mag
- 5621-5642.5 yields 0.03 mag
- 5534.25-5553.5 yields -0.07 mag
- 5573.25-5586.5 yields -0.07 mag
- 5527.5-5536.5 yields -0.04 mag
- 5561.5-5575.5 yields -0.01 mag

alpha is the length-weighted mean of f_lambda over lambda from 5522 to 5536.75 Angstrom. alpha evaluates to 21.9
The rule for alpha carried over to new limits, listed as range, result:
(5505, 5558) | 21.5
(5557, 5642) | 21.3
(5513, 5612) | 21.4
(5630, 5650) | 22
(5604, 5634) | 21.5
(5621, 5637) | 21.4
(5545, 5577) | 21.9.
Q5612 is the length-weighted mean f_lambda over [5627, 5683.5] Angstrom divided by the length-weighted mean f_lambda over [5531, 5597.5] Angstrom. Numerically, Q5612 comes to 1.0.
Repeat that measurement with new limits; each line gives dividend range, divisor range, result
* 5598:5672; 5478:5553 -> 1.02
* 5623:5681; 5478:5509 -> 1.08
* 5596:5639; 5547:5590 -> 0.96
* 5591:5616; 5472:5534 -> 0.98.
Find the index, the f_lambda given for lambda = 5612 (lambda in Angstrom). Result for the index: 22.74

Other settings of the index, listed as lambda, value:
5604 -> 19.14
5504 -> 19.8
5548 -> 22.05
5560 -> 22.18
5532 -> 21.39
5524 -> 22.99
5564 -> 22.34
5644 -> 21.89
